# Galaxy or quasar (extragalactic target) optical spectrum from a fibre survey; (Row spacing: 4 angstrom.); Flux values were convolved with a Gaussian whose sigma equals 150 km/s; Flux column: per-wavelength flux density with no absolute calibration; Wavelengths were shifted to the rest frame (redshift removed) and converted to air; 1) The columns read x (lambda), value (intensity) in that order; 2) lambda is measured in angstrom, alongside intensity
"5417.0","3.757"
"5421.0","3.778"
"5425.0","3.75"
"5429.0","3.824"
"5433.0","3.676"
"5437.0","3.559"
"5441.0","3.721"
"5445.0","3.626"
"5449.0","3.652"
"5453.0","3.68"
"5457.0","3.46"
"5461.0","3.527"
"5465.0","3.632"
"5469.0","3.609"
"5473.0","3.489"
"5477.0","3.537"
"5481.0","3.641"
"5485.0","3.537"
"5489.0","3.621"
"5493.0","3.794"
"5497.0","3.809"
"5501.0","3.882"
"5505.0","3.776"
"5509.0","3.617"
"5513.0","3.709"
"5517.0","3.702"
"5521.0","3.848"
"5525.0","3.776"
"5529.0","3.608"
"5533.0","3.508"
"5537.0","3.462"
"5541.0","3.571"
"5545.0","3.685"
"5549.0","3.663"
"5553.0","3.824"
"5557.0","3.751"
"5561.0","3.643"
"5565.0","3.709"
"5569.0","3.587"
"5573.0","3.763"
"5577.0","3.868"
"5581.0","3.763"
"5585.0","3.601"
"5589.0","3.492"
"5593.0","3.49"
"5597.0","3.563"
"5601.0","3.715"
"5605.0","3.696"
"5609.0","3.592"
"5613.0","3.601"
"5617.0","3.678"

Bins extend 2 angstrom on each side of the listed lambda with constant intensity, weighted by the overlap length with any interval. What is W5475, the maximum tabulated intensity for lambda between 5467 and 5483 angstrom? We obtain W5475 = 3.641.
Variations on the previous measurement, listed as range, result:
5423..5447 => 3.824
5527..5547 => 3.685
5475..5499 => 3.809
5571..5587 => 3.868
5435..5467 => 3.721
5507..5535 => 3.848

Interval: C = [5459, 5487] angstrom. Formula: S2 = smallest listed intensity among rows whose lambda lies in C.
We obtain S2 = 3.489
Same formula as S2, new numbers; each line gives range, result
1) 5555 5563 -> 3.643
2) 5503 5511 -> 3.617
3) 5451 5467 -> 3.46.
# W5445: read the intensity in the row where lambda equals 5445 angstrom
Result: 3.626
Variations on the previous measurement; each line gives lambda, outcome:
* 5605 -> 3.696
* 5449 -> 3.652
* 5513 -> 3.709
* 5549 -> 3.663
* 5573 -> 3.763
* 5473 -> 3.489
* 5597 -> 3.563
